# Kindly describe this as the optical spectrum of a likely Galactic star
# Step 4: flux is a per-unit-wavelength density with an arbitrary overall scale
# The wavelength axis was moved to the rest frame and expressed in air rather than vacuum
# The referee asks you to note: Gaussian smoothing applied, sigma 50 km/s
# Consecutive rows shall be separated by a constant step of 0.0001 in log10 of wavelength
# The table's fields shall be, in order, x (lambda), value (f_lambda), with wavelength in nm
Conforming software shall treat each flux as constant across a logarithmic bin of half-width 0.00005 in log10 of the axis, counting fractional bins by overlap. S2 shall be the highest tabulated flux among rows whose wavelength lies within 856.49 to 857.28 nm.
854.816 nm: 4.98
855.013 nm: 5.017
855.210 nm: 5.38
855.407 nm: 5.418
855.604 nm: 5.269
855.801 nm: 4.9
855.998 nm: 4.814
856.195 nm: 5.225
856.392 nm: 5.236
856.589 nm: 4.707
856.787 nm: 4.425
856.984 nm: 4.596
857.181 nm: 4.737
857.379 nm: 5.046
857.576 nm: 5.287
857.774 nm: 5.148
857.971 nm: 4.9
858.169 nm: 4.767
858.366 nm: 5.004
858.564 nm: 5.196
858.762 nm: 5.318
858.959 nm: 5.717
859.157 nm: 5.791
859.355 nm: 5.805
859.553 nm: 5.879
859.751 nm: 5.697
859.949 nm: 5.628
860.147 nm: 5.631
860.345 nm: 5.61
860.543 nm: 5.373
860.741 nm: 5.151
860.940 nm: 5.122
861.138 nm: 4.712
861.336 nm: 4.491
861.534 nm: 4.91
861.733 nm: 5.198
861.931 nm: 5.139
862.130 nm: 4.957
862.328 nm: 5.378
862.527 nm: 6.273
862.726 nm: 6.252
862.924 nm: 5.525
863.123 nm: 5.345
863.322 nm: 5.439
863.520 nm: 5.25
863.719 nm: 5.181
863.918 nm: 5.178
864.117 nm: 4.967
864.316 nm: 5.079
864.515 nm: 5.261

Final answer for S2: 4.737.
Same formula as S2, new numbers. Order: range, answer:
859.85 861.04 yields 5.631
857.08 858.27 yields 5.287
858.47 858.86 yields 5.318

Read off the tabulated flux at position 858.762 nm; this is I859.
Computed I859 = 5.318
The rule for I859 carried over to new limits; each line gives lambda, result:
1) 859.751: 5.697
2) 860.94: 5.122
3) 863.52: 5.25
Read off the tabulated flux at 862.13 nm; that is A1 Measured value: 4.957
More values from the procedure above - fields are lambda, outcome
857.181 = 4.737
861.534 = 4.91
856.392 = 5.236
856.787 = 4.425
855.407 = 5.418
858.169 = 4.767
